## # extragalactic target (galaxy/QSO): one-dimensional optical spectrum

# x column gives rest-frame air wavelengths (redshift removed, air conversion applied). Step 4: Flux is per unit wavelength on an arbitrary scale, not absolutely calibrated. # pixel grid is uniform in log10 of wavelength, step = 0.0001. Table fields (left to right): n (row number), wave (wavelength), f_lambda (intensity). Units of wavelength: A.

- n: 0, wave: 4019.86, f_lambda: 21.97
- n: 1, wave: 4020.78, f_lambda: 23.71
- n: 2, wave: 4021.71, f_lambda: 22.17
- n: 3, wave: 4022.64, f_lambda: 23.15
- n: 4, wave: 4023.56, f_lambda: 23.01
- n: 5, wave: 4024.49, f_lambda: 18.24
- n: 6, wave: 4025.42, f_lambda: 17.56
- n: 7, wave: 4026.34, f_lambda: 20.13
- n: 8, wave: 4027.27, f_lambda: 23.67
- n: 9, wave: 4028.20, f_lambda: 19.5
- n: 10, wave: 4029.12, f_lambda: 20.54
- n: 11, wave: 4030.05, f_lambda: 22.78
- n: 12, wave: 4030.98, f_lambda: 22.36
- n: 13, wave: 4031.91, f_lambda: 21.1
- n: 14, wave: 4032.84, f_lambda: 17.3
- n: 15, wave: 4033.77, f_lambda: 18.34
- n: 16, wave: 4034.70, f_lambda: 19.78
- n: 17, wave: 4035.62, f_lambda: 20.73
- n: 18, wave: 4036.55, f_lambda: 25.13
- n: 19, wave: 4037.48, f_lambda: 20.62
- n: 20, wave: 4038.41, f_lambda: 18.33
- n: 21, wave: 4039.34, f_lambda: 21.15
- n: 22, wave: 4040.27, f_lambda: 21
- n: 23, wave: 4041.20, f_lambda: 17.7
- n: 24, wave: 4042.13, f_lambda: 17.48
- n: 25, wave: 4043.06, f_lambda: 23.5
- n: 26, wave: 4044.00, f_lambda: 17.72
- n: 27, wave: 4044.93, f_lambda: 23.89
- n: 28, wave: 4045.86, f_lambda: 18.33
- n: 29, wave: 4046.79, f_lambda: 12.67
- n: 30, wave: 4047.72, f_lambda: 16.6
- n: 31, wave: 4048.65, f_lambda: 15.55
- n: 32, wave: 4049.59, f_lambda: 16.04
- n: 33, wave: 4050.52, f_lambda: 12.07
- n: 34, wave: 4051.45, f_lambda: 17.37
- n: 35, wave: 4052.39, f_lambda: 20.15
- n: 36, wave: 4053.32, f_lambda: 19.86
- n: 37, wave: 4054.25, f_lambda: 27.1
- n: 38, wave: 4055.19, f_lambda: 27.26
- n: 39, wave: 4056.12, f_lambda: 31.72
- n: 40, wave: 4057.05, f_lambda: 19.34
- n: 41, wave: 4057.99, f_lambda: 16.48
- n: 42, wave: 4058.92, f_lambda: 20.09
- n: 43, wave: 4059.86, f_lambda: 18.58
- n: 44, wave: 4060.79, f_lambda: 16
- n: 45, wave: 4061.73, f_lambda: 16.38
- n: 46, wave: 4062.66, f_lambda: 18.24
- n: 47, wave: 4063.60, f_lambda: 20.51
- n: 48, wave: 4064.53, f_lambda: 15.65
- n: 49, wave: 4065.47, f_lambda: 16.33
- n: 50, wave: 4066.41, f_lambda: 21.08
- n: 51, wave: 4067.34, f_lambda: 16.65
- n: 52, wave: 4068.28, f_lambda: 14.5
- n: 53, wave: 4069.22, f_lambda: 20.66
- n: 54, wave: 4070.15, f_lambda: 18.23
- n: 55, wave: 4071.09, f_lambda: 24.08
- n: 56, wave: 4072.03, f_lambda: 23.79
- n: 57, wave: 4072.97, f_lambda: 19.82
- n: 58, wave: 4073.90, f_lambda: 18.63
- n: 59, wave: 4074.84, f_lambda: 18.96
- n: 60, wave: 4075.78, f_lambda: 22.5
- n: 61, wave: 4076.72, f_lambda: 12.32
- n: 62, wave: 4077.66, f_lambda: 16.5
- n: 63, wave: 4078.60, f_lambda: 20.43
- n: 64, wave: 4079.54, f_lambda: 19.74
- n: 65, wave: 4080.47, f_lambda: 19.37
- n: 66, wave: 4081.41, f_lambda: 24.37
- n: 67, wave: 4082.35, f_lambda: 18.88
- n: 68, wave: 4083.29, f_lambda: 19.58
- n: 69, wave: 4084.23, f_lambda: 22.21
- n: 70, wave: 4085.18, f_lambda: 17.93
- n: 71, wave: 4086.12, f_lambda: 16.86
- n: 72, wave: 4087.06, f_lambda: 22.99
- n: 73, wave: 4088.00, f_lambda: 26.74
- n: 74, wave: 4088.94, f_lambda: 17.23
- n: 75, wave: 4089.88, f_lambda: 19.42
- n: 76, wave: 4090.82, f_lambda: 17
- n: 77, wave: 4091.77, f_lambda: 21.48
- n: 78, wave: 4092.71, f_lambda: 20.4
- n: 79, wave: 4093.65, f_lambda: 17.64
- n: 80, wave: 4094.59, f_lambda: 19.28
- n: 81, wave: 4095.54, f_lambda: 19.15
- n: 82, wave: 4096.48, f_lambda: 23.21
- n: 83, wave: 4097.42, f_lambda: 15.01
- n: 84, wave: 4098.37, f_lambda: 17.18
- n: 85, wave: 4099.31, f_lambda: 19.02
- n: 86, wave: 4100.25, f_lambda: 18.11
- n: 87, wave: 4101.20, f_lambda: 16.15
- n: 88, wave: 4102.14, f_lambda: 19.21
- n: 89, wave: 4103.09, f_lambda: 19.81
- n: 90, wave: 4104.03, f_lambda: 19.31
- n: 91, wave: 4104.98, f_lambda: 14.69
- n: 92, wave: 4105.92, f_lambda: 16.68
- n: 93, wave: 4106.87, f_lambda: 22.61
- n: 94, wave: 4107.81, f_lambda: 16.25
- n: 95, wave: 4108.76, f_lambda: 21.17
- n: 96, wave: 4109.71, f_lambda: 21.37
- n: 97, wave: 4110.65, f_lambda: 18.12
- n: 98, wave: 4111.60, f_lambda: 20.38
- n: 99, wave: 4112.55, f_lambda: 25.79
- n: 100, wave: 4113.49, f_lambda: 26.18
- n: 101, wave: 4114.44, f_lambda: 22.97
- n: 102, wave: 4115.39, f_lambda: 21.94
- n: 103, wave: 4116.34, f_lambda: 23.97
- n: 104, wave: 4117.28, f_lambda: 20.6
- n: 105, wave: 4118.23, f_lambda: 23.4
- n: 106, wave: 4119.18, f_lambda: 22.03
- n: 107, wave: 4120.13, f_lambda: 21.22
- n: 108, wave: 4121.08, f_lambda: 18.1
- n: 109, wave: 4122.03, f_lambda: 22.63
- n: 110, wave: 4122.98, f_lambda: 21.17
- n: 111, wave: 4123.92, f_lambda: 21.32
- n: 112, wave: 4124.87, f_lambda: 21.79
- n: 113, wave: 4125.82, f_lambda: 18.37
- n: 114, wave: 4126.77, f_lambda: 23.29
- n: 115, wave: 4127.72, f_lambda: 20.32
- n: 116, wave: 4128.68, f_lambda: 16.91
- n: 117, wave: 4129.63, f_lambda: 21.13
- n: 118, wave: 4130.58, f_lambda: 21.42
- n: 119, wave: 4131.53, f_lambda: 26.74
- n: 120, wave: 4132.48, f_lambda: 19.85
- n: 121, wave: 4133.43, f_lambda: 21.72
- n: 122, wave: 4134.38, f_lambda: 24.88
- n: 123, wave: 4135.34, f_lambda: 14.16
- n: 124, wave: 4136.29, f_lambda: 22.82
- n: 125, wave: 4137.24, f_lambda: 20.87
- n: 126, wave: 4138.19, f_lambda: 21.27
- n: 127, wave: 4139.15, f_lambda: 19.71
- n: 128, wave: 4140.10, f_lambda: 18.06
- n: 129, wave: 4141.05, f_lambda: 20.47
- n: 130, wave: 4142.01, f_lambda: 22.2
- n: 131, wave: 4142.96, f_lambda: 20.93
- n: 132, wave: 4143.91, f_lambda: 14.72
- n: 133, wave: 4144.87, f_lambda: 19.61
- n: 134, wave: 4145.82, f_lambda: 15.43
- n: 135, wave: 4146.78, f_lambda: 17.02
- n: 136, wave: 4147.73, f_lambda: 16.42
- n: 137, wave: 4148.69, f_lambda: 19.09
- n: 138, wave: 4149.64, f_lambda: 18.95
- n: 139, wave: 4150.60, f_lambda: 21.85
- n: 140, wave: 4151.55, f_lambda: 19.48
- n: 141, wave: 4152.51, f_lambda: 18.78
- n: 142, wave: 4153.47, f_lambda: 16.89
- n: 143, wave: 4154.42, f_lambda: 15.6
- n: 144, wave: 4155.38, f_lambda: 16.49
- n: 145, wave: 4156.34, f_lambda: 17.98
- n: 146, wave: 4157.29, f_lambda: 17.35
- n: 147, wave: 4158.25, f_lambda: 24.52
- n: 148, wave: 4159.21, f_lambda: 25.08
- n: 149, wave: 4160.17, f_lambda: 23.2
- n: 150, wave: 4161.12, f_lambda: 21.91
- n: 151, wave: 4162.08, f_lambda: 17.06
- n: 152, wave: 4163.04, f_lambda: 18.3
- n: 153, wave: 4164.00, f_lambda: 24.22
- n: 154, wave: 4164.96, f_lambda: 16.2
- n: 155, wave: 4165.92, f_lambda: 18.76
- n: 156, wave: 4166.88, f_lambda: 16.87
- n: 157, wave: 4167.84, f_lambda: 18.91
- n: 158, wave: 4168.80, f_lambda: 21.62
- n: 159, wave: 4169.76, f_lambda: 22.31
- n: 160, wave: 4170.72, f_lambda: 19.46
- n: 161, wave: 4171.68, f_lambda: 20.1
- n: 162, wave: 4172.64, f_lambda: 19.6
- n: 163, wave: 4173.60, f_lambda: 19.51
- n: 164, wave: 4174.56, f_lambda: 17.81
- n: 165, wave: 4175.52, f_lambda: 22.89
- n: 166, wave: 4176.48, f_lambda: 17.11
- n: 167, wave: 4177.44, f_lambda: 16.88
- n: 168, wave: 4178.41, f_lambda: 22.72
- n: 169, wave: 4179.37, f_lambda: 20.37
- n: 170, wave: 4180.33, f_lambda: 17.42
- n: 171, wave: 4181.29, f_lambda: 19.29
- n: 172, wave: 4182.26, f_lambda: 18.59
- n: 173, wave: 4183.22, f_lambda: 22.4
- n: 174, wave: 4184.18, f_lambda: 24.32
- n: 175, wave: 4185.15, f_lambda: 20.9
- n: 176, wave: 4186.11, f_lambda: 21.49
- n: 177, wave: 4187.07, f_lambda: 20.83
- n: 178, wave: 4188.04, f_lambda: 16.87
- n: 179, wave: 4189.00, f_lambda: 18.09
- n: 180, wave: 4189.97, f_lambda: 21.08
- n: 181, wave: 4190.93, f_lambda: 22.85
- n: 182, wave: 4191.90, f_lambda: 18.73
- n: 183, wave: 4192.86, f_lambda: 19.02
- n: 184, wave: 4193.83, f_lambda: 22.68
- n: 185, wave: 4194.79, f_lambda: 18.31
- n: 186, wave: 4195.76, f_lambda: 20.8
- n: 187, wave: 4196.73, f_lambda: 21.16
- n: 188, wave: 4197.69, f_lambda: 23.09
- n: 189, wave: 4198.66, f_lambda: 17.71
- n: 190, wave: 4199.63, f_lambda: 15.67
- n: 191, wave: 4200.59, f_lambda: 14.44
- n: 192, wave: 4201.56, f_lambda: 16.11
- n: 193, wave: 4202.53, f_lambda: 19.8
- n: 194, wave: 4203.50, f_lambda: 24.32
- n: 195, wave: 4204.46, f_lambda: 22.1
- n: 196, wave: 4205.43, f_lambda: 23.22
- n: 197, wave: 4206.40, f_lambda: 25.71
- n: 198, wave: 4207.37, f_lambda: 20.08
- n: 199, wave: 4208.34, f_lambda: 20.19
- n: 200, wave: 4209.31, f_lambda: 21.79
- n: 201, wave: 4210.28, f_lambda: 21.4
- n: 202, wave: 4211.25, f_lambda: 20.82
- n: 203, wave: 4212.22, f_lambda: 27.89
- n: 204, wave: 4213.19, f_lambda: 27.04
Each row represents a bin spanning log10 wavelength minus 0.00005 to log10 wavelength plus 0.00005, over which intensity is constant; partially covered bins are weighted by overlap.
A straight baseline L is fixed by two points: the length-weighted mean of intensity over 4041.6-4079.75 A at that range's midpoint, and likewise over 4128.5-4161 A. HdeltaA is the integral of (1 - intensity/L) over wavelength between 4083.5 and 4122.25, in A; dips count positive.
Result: -1.33 A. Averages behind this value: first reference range 19.1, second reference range 19.8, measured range 20.1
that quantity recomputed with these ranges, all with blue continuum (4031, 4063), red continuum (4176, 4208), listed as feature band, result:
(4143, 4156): 1.4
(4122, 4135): -1.0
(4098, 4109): 0.8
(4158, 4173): -0.3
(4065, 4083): 0.3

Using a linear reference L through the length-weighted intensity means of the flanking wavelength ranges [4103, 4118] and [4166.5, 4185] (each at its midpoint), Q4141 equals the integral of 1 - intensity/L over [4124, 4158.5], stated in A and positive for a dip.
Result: 1.32 A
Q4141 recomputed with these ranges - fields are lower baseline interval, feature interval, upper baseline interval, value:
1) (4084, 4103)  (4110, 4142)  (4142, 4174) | -3.4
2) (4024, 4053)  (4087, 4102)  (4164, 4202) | 0.1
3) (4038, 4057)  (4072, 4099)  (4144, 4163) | -0.1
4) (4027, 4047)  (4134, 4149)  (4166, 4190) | 0.6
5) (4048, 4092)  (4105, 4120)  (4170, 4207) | -1.3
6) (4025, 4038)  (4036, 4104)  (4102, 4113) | 2.6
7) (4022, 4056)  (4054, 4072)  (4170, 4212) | 0.1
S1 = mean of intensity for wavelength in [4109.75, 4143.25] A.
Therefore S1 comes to 21.3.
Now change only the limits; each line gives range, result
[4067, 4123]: 19.9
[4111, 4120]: 22.9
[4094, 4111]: 18.7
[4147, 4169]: 19.3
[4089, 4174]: 19.9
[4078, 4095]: 20.1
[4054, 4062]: 21.4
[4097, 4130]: 20.2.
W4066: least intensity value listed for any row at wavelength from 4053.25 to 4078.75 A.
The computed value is 12.32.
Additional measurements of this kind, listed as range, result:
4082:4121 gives 14.69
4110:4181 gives 14.16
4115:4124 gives 18.1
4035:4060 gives 12.07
